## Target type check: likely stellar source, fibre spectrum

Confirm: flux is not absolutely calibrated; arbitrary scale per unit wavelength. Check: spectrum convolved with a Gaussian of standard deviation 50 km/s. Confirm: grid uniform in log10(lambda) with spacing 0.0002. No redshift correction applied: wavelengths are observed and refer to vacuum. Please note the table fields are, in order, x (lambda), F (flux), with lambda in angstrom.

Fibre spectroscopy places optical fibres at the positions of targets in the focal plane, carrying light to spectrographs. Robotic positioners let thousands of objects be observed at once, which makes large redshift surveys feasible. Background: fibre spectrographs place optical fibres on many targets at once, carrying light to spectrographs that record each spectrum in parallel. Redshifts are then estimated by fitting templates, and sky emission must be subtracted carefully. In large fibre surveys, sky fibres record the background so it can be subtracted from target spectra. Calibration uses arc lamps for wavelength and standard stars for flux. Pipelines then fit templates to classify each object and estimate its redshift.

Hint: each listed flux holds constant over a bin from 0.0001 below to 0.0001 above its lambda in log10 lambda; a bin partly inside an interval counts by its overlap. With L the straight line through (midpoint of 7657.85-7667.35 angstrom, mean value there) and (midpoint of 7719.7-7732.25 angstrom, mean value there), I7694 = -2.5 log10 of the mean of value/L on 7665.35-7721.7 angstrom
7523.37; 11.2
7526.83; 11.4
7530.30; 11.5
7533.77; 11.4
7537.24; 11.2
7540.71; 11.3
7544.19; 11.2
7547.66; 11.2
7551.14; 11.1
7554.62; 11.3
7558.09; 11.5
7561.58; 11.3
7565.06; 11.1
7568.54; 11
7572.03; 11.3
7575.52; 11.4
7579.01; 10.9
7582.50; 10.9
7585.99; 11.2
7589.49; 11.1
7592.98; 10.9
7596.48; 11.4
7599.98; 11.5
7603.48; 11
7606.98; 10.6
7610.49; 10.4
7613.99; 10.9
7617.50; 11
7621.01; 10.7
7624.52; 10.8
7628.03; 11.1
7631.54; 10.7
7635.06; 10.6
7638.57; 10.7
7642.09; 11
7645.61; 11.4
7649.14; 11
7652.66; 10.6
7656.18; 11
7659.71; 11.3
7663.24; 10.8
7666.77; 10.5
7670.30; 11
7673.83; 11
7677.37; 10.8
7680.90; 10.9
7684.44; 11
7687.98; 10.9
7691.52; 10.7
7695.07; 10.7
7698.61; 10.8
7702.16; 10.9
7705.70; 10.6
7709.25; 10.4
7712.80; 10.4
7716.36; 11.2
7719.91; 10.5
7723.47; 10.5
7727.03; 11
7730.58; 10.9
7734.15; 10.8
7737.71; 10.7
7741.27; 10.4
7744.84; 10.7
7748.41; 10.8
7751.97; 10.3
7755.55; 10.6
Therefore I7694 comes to 0.01 mag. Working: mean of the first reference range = 10.9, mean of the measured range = 10.8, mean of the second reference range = 10.8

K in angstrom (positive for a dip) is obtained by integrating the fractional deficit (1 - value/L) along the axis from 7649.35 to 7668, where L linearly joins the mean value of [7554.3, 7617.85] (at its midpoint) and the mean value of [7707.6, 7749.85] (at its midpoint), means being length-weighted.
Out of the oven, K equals 0.0 angstrom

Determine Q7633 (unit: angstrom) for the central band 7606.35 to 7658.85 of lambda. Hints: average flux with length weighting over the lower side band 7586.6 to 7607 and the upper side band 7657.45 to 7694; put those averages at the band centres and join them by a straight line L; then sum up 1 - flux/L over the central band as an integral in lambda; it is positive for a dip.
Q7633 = 0.8 angstrom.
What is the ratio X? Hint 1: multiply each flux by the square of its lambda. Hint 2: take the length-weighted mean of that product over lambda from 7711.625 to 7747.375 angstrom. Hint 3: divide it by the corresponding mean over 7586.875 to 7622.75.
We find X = 1.01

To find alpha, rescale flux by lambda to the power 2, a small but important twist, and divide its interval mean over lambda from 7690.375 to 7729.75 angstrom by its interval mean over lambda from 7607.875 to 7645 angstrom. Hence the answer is 1.0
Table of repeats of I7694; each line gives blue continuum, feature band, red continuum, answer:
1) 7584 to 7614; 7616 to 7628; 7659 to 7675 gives 0.01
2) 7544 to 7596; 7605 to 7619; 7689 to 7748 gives 0.03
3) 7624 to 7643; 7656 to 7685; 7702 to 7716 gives -0.02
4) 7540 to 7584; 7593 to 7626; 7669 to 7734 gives 0.01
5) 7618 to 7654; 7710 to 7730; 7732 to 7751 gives 0.00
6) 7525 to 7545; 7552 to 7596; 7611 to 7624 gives -0.01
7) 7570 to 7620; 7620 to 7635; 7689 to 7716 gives 0.01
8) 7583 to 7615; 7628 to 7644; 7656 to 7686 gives 0.02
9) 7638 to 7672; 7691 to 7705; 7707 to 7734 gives 0.00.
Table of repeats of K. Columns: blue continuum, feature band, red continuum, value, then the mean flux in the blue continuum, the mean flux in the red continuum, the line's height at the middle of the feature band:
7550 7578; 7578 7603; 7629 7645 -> -0.1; 11.2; 10.8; 11.1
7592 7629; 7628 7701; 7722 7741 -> -0.1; 10.9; 10.8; 10.9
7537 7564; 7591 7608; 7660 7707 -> 0.0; 11.3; 10.8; 11.1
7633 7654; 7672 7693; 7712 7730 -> -0.1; 10.9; 10.7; 10.8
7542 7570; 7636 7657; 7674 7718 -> 0.0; 11.2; 10.8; 10.9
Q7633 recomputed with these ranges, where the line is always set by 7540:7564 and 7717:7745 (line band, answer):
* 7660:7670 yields 0.1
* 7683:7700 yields 0.0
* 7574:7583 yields 0.1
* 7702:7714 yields 0.3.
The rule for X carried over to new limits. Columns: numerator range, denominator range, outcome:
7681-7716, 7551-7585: 0.99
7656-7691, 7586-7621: 1.01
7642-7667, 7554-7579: 1.00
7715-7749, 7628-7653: 1.01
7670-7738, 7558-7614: 1.00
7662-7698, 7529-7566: 0.99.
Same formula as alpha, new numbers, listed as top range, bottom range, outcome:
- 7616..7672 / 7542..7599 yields 0.99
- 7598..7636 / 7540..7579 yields 0.98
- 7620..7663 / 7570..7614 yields 1.00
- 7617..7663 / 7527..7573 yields 0.99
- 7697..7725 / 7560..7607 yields 0.99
